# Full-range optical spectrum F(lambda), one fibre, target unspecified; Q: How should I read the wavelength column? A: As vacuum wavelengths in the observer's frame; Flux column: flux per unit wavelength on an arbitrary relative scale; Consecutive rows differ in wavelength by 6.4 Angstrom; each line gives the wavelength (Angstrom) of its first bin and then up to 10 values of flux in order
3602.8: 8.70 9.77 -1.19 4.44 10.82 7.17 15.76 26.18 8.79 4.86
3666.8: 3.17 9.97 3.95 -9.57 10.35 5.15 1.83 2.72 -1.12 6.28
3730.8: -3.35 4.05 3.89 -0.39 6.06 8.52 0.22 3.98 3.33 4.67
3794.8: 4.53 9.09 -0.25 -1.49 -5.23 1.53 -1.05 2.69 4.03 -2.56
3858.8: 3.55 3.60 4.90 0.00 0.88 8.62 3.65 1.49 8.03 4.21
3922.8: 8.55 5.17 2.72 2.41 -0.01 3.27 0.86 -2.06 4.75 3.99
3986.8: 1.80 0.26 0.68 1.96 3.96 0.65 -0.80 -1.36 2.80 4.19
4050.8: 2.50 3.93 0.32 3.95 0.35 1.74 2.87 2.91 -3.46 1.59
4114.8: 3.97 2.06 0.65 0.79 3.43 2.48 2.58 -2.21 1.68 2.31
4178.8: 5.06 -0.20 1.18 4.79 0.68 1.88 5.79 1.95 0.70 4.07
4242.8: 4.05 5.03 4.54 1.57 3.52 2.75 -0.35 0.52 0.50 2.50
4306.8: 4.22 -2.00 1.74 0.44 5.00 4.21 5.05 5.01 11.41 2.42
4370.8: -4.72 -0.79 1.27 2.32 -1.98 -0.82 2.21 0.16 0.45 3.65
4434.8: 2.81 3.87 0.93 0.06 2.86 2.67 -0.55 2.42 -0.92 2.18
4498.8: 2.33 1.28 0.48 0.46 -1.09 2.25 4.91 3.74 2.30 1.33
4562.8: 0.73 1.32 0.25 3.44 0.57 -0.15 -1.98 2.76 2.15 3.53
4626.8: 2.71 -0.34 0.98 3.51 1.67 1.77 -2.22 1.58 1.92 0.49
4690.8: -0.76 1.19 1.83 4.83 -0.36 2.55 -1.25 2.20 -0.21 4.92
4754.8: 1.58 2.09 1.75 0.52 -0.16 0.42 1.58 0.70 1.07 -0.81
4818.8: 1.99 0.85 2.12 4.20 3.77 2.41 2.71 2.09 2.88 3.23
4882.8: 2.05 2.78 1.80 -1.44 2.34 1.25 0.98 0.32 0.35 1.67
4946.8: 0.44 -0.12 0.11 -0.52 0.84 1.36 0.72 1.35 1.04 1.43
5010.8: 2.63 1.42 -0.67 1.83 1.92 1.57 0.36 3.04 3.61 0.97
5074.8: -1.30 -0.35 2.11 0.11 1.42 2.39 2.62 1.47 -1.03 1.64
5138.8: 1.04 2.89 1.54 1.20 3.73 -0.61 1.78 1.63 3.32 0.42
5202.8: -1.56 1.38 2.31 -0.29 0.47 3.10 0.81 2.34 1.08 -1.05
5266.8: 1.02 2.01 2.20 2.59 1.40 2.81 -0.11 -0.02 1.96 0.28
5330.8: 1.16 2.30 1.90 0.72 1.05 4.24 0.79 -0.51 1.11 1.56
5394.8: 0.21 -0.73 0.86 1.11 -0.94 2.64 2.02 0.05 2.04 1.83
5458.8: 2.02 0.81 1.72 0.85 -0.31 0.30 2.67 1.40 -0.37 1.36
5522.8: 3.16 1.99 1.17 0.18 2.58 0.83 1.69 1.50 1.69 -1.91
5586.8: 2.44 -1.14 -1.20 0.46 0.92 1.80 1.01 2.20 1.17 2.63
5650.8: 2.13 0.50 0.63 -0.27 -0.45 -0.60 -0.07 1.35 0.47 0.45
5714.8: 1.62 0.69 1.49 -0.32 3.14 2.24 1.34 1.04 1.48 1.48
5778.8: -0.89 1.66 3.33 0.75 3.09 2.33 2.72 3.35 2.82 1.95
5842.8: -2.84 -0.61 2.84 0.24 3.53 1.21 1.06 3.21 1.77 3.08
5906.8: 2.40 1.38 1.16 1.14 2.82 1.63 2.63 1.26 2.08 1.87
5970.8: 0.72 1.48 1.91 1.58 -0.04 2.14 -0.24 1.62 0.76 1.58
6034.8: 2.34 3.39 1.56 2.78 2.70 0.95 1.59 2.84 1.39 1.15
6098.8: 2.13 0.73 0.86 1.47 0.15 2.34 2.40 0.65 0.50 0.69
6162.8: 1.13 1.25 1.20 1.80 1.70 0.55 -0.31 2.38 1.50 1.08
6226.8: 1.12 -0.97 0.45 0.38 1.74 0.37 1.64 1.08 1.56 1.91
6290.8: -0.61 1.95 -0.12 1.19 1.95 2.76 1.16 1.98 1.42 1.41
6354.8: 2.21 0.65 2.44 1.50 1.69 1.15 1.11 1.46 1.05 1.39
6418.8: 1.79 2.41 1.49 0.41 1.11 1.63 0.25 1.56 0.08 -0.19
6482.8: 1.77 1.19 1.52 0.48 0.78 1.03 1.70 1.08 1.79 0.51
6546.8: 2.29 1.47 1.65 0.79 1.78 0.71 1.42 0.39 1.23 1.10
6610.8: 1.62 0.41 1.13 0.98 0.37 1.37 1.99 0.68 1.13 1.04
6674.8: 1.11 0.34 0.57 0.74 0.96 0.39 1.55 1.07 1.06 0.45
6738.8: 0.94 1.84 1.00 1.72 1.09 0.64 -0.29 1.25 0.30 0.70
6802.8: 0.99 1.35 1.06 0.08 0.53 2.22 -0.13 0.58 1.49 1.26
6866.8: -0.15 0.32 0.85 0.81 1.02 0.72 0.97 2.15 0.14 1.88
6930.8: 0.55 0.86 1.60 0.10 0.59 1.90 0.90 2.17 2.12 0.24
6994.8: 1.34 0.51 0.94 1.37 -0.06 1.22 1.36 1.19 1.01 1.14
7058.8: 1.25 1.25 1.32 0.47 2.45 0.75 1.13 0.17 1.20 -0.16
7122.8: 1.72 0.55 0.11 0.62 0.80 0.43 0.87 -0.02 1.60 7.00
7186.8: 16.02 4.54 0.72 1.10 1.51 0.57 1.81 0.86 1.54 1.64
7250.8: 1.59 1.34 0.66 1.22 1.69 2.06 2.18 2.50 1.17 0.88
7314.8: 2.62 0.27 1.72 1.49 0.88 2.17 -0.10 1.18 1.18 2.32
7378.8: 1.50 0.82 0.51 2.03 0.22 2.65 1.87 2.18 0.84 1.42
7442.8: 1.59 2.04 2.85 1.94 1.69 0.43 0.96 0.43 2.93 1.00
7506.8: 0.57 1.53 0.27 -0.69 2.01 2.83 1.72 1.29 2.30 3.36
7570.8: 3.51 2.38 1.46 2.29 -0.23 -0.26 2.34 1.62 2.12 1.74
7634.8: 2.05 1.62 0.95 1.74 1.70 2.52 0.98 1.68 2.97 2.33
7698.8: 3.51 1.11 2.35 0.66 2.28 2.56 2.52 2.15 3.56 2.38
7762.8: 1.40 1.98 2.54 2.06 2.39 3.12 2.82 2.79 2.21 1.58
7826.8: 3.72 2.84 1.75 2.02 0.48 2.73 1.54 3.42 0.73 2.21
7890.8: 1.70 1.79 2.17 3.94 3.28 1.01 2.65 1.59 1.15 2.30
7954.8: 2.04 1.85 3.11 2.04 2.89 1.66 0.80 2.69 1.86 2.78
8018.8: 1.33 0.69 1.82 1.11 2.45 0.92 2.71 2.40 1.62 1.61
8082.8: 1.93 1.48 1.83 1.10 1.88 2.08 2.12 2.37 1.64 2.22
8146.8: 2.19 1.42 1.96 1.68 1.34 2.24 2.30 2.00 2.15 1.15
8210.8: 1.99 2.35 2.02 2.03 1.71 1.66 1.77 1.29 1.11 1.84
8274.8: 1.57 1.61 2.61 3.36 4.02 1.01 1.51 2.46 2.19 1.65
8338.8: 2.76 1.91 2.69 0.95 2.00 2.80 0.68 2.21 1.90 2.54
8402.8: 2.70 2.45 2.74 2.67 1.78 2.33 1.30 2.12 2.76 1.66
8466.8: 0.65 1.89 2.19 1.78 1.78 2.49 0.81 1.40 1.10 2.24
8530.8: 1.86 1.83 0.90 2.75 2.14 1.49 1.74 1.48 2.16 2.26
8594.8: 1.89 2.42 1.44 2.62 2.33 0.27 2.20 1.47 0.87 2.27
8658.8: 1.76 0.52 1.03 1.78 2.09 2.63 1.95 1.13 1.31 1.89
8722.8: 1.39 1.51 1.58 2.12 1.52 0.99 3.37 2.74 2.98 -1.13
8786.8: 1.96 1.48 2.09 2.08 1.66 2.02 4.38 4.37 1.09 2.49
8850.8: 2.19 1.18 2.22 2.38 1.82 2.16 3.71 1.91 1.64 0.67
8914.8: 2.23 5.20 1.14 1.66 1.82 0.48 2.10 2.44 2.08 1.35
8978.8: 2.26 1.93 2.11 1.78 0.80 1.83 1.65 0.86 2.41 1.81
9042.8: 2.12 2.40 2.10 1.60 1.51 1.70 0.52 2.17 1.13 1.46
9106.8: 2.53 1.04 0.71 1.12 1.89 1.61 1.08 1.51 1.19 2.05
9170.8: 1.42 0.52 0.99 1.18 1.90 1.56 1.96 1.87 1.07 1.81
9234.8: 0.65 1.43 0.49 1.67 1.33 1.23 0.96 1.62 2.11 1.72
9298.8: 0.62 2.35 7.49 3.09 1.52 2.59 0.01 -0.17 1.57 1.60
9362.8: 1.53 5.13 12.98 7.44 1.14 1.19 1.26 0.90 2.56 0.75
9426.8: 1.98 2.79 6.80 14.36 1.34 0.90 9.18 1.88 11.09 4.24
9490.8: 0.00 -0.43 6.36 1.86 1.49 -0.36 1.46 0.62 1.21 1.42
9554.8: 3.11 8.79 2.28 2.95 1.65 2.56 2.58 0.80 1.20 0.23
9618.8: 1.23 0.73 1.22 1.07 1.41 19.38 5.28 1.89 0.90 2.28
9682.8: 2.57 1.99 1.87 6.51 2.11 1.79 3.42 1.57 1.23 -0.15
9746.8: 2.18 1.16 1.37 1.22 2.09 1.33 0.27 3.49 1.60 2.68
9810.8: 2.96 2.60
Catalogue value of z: 0.93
